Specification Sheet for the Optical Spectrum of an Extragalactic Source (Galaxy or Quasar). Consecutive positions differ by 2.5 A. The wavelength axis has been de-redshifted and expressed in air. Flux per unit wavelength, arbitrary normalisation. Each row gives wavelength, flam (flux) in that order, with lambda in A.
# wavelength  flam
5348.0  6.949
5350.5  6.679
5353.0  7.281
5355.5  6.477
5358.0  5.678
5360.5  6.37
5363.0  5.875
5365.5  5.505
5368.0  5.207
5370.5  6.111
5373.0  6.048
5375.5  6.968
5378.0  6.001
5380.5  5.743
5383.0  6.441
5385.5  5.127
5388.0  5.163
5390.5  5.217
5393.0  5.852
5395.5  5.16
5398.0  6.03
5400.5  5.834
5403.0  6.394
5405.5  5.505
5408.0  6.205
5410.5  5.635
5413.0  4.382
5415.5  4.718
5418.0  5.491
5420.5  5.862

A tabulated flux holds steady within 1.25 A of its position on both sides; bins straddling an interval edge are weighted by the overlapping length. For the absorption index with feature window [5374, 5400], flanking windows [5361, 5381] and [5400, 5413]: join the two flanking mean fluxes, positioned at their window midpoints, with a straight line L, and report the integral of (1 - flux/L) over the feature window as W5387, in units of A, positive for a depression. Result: 0.4 A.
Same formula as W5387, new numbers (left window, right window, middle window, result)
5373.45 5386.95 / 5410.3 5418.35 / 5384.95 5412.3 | -1.07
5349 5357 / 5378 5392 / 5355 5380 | 0.89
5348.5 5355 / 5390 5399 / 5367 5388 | 0.66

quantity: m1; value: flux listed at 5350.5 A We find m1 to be 6.679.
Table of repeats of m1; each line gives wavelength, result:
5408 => 6.205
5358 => 5.678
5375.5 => 6.968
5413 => 4.382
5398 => 6.03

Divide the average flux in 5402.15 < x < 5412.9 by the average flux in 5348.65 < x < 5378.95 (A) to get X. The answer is 0.9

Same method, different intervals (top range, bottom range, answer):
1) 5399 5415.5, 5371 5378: 0.88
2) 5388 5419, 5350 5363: 0.86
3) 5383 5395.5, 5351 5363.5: 0.85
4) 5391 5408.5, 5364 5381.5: 0.98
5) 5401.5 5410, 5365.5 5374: 1.04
